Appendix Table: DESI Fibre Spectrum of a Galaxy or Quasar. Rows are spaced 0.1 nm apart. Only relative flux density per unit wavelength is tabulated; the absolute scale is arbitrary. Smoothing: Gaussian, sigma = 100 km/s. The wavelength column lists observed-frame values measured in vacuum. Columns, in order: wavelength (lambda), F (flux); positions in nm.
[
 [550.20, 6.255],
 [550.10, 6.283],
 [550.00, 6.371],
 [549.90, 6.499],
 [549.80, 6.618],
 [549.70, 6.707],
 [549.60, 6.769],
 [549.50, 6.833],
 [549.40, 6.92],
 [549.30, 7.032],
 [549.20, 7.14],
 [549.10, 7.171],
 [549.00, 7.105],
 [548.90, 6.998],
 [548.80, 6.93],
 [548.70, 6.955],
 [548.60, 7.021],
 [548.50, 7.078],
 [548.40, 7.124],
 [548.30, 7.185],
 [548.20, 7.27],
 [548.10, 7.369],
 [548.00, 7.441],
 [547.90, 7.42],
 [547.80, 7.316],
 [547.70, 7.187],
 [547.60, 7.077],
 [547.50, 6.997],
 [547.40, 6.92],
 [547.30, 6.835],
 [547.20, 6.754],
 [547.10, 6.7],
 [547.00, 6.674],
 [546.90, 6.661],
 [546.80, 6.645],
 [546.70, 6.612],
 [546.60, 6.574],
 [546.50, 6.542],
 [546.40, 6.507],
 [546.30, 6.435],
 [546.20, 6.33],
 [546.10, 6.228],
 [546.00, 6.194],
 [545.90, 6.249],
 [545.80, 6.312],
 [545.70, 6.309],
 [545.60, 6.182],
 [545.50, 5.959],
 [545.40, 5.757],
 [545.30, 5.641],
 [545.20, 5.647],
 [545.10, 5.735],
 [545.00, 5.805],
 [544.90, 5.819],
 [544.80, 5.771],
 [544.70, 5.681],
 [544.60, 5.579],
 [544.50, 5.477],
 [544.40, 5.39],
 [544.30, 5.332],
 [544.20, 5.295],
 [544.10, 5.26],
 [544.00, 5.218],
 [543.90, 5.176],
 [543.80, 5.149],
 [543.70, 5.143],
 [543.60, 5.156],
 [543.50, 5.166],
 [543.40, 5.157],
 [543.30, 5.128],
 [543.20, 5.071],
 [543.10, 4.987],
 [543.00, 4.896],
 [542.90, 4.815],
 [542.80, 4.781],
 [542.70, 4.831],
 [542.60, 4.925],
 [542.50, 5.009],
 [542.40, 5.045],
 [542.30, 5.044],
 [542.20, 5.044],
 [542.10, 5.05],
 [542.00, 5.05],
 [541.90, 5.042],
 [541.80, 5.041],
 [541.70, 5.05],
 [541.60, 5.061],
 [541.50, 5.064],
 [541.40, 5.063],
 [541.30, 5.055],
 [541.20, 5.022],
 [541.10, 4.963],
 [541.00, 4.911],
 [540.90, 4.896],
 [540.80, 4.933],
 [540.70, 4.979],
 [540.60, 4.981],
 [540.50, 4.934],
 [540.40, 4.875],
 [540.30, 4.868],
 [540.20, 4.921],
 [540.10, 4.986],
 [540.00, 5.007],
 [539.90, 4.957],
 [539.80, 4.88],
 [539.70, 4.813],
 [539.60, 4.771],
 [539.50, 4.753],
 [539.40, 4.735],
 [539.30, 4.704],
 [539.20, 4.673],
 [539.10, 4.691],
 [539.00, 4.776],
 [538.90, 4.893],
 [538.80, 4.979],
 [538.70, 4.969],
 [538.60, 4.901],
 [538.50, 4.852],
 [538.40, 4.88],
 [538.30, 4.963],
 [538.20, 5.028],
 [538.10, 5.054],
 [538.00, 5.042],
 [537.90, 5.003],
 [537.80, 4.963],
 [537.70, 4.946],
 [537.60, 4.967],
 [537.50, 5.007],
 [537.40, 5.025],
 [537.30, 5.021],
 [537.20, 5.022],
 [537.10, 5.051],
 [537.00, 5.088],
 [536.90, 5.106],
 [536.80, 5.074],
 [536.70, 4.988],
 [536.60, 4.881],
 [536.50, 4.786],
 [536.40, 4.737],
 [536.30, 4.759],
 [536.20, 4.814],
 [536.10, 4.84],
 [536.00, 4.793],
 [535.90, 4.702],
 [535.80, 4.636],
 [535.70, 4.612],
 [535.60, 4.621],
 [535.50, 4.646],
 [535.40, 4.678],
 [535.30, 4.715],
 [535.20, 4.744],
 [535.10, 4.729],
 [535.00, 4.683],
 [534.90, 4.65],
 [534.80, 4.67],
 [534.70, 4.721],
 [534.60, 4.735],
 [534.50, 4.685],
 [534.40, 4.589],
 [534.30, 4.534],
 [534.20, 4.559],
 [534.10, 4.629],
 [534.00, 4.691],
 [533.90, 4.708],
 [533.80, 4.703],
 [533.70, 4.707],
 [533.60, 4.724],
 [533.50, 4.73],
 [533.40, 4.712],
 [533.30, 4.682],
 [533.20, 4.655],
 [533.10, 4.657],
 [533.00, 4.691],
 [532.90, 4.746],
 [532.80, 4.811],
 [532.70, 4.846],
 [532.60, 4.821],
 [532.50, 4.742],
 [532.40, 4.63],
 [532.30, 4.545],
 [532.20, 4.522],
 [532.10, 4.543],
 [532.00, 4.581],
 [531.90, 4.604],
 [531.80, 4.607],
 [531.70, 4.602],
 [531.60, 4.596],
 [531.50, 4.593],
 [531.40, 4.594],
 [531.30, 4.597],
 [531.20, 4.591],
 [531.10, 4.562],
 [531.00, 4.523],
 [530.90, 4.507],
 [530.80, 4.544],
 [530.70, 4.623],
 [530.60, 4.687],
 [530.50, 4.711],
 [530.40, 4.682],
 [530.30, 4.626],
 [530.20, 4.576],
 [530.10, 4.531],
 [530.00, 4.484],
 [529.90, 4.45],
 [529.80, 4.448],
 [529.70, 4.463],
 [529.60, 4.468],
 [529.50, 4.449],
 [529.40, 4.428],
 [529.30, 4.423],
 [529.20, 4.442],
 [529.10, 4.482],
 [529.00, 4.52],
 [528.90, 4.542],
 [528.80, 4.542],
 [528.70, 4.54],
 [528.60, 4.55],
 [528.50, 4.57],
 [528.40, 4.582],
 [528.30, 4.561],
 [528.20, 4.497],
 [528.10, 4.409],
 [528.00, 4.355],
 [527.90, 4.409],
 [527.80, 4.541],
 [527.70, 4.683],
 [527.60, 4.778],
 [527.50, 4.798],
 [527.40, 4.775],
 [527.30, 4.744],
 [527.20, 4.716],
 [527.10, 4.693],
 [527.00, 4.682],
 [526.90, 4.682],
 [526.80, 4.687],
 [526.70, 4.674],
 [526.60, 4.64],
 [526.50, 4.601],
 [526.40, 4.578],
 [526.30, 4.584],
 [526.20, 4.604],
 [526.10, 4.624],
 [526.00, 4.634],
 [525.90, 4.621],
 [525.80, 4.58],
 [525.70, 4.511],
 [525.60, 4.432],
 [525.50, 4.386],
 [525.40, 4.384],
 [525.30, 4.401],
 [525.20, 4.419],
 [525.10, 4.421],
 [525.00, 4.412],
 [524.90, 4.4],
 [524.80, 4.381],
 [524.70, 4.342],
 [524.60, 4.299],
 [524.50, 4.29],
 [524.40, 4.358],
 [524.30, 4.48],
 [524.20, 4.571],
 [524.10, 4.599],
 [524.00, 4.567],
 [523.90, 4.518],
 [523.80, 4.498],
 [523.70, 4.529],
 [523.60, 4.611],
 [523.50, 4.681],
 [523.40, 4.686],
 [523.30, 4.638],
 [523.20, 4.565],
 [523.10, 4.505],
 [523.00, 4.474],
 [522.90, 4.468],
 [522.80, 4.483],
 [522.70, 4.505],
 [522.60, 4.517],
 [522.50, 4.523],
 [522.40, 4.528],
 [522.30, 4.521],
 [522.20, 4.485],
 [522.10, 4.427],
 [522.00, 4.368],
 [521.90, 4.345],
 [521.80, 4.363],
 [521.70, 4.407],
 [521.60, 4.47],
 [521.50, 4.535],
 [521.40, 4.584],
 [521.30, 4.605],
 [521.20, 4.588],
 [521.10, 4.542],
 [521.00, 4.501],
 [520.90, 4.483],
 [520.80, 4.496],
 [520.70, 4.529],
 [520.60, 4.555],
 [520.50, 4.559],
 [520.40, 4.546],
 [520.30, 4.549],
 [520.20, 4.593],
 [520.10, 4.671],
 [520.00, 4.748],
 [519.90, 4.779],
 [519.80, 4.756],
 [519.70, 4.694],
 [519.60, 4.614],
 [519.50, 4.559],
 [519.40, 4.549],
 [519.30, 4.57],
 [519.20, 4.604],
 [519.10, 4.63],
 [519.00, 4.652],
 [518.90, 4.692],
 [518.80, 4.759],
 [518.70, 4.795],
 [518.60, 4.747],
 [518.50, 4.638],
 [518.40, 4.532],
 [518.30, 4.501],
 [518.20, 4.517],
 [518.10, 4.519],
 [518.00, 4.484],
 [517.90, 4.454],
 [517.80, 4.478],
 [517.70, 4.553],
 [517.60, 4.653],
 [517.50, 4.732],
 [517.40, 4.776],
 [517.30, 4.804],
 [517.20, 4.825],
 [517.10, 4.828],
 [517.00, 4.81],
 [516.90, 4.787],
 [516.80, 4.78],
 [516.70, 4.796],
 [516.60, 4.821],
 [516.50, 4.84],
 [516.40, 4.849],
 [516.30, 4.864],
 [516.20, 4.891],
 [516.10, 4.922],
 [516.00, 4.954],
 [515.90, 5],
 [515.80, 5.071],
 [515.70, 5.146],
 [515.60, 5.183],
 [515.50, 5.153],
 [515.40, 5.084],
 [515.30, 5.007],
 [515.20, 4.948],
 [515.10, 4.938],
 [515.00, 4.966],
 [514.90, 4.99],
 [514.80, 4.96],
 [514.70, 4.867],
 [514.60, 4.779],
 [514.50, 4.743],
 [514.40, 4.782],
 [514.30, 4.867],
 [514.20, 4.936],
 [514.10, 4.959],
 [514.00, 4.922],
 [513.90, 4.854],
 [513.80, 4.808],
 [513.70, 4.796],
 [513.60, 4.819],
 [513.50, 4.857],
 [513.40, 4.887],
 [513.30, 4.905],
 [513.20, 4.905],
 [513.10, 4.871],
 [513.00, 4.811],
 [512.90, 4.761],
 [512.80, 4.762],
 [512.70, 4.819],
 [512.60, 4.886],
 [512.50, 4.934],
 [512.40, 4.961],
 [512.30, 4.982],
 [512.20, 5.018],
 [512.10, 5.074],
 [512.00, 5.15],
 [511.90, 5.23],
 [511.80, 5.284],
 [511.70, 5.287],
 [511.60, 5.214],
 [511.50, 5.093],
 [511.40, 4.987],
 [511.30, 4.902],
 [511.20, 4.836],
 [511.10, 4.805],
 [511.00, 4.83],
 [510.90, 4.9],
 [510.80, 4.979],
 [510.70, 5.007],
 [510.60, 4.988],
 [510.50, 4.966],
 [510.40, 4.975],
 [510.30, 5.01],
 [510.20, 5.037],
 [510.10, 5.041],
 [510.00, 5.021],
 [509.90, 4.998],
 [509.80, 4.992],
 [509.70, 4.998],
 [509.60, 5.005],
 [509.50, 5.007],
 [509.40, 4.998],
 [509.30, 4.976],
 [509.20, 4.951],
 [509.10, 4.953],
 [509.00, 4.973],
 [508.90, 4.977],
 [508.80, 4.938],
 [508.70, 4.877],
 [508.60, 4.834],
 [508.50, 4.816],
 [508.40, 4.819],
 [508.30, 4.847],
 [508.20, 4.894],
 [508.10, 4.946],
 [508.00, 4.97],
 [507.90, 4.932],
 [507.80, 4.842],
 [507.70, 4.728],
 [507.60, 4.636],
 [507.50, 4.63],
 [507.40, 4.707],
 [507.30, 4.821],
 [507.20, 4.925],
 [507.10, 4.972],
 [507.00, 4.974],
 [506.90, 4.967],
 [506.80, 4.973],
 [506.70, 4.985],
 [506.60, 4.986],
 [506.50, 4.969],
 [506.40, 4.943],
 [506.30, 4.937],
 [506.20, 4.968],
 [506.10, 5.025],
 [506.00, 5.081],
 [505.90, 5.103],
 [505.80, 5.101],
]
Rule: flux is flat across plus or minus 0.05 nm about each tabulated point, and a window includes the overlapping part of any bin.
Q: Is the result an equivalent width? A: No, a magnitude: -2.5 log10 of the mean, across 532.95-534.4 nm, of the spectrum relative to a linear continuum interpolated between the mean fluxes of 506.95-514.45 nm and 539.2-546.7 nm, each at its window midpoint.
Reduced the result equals 0.12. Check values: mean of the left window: 4.93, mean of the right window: 5.32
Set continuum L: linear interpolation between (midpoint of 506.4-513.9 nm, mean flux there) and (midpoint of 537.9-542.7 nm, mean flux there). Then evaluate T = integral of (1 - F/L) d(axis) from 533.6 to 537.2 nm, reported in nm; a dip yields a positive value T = 0.13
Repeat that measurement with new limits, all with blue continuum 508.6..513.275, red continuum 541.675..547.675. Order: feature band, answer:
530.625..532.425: 0.28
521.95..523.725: 0.24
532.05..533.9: 0.26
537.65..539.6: 0.25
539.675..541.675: 0.24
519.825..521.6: 0.21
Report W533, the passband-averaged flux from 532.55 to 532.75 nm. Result 4.83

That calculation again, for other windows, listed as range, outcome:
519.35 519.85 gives 4.63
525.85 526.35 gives 4.61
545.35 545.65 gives 5.97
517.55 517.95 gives 4.53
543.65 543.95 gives 5.16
